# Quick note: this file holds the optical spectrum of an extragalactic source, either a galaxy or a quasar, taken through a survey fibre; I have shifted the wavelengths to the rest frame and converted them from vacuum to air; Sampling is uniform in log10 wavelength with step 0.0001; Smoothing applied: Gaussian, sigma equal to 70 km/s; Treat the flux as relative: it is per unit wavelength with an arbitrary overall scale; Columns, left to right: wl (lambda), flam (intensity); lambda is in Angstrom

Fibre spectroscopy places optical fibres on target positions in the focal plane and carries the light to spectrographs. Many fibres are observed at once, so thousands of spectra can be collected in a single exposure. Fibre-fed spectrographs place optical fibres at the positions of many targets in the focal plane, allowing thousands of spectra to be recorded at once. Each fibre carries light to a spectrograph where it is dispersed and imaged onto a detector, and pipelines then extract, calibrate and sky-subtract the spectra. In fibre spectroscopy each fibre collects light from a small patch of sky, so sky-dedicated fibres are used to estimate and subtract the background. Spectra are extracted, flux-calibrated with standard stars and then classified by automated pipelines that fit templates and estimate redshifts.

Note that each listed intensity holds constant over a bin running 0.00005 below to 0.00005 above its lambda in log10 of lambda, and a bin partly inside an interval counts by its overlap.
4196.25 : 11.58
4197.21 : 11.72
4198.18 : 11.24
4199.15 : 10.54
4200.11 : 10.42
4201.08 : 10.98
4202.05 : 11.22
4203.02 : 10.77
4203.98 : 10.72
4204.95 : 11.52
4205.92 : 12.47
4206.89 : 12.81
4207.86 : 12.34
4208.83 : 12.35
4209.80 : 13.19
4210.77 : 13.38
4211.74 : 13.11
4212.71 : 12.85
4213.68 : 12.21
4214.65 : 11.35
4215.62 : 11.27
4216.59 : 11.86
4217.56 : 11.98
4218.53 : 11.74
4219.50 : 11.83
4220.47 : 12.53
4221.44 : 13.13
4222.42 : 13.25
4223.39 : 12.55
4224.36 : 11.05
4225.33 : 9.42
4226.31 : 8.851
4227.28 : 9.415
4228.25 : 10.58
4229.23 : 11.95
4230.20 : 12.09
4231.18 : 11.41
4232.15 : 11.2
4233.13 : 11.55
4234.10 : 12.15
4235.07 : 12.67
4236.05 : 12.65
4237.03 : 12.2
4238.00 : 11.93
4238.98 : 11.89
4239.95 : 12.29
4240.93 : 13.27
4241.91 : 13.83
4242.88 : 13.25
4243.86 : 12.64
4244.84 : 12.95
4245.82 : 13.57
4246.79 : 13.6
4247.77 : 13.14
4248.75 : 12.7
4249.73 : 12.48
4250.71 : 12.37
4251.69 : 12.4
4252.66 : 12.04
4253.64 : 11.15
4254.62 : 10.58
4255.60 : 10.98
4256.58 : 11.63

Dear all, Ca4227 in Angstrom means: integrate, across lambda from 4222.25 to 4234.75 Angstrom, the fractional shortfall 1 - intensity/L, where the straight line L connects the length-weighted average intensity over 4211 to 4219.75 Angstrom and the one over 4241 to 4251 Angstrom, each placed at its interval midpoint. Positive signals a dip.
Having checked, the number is 1.35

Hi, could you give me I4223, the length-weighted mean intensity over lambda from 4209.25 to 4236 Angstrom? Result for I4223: 11.8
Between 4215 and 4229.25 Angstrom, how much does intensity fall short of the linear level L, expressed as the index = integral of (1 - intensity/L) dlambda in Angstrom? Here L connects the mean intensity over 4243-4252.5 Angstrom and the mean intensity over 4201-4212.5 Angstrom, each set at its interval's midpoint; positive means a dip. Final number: 1.1 Angstrom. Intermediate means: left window 12.1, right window 12.9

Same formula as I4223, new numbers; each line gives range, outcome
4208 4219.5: 12.3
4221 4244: 11.9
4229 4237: 12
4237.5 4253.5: 12.7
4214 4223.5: 12.1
